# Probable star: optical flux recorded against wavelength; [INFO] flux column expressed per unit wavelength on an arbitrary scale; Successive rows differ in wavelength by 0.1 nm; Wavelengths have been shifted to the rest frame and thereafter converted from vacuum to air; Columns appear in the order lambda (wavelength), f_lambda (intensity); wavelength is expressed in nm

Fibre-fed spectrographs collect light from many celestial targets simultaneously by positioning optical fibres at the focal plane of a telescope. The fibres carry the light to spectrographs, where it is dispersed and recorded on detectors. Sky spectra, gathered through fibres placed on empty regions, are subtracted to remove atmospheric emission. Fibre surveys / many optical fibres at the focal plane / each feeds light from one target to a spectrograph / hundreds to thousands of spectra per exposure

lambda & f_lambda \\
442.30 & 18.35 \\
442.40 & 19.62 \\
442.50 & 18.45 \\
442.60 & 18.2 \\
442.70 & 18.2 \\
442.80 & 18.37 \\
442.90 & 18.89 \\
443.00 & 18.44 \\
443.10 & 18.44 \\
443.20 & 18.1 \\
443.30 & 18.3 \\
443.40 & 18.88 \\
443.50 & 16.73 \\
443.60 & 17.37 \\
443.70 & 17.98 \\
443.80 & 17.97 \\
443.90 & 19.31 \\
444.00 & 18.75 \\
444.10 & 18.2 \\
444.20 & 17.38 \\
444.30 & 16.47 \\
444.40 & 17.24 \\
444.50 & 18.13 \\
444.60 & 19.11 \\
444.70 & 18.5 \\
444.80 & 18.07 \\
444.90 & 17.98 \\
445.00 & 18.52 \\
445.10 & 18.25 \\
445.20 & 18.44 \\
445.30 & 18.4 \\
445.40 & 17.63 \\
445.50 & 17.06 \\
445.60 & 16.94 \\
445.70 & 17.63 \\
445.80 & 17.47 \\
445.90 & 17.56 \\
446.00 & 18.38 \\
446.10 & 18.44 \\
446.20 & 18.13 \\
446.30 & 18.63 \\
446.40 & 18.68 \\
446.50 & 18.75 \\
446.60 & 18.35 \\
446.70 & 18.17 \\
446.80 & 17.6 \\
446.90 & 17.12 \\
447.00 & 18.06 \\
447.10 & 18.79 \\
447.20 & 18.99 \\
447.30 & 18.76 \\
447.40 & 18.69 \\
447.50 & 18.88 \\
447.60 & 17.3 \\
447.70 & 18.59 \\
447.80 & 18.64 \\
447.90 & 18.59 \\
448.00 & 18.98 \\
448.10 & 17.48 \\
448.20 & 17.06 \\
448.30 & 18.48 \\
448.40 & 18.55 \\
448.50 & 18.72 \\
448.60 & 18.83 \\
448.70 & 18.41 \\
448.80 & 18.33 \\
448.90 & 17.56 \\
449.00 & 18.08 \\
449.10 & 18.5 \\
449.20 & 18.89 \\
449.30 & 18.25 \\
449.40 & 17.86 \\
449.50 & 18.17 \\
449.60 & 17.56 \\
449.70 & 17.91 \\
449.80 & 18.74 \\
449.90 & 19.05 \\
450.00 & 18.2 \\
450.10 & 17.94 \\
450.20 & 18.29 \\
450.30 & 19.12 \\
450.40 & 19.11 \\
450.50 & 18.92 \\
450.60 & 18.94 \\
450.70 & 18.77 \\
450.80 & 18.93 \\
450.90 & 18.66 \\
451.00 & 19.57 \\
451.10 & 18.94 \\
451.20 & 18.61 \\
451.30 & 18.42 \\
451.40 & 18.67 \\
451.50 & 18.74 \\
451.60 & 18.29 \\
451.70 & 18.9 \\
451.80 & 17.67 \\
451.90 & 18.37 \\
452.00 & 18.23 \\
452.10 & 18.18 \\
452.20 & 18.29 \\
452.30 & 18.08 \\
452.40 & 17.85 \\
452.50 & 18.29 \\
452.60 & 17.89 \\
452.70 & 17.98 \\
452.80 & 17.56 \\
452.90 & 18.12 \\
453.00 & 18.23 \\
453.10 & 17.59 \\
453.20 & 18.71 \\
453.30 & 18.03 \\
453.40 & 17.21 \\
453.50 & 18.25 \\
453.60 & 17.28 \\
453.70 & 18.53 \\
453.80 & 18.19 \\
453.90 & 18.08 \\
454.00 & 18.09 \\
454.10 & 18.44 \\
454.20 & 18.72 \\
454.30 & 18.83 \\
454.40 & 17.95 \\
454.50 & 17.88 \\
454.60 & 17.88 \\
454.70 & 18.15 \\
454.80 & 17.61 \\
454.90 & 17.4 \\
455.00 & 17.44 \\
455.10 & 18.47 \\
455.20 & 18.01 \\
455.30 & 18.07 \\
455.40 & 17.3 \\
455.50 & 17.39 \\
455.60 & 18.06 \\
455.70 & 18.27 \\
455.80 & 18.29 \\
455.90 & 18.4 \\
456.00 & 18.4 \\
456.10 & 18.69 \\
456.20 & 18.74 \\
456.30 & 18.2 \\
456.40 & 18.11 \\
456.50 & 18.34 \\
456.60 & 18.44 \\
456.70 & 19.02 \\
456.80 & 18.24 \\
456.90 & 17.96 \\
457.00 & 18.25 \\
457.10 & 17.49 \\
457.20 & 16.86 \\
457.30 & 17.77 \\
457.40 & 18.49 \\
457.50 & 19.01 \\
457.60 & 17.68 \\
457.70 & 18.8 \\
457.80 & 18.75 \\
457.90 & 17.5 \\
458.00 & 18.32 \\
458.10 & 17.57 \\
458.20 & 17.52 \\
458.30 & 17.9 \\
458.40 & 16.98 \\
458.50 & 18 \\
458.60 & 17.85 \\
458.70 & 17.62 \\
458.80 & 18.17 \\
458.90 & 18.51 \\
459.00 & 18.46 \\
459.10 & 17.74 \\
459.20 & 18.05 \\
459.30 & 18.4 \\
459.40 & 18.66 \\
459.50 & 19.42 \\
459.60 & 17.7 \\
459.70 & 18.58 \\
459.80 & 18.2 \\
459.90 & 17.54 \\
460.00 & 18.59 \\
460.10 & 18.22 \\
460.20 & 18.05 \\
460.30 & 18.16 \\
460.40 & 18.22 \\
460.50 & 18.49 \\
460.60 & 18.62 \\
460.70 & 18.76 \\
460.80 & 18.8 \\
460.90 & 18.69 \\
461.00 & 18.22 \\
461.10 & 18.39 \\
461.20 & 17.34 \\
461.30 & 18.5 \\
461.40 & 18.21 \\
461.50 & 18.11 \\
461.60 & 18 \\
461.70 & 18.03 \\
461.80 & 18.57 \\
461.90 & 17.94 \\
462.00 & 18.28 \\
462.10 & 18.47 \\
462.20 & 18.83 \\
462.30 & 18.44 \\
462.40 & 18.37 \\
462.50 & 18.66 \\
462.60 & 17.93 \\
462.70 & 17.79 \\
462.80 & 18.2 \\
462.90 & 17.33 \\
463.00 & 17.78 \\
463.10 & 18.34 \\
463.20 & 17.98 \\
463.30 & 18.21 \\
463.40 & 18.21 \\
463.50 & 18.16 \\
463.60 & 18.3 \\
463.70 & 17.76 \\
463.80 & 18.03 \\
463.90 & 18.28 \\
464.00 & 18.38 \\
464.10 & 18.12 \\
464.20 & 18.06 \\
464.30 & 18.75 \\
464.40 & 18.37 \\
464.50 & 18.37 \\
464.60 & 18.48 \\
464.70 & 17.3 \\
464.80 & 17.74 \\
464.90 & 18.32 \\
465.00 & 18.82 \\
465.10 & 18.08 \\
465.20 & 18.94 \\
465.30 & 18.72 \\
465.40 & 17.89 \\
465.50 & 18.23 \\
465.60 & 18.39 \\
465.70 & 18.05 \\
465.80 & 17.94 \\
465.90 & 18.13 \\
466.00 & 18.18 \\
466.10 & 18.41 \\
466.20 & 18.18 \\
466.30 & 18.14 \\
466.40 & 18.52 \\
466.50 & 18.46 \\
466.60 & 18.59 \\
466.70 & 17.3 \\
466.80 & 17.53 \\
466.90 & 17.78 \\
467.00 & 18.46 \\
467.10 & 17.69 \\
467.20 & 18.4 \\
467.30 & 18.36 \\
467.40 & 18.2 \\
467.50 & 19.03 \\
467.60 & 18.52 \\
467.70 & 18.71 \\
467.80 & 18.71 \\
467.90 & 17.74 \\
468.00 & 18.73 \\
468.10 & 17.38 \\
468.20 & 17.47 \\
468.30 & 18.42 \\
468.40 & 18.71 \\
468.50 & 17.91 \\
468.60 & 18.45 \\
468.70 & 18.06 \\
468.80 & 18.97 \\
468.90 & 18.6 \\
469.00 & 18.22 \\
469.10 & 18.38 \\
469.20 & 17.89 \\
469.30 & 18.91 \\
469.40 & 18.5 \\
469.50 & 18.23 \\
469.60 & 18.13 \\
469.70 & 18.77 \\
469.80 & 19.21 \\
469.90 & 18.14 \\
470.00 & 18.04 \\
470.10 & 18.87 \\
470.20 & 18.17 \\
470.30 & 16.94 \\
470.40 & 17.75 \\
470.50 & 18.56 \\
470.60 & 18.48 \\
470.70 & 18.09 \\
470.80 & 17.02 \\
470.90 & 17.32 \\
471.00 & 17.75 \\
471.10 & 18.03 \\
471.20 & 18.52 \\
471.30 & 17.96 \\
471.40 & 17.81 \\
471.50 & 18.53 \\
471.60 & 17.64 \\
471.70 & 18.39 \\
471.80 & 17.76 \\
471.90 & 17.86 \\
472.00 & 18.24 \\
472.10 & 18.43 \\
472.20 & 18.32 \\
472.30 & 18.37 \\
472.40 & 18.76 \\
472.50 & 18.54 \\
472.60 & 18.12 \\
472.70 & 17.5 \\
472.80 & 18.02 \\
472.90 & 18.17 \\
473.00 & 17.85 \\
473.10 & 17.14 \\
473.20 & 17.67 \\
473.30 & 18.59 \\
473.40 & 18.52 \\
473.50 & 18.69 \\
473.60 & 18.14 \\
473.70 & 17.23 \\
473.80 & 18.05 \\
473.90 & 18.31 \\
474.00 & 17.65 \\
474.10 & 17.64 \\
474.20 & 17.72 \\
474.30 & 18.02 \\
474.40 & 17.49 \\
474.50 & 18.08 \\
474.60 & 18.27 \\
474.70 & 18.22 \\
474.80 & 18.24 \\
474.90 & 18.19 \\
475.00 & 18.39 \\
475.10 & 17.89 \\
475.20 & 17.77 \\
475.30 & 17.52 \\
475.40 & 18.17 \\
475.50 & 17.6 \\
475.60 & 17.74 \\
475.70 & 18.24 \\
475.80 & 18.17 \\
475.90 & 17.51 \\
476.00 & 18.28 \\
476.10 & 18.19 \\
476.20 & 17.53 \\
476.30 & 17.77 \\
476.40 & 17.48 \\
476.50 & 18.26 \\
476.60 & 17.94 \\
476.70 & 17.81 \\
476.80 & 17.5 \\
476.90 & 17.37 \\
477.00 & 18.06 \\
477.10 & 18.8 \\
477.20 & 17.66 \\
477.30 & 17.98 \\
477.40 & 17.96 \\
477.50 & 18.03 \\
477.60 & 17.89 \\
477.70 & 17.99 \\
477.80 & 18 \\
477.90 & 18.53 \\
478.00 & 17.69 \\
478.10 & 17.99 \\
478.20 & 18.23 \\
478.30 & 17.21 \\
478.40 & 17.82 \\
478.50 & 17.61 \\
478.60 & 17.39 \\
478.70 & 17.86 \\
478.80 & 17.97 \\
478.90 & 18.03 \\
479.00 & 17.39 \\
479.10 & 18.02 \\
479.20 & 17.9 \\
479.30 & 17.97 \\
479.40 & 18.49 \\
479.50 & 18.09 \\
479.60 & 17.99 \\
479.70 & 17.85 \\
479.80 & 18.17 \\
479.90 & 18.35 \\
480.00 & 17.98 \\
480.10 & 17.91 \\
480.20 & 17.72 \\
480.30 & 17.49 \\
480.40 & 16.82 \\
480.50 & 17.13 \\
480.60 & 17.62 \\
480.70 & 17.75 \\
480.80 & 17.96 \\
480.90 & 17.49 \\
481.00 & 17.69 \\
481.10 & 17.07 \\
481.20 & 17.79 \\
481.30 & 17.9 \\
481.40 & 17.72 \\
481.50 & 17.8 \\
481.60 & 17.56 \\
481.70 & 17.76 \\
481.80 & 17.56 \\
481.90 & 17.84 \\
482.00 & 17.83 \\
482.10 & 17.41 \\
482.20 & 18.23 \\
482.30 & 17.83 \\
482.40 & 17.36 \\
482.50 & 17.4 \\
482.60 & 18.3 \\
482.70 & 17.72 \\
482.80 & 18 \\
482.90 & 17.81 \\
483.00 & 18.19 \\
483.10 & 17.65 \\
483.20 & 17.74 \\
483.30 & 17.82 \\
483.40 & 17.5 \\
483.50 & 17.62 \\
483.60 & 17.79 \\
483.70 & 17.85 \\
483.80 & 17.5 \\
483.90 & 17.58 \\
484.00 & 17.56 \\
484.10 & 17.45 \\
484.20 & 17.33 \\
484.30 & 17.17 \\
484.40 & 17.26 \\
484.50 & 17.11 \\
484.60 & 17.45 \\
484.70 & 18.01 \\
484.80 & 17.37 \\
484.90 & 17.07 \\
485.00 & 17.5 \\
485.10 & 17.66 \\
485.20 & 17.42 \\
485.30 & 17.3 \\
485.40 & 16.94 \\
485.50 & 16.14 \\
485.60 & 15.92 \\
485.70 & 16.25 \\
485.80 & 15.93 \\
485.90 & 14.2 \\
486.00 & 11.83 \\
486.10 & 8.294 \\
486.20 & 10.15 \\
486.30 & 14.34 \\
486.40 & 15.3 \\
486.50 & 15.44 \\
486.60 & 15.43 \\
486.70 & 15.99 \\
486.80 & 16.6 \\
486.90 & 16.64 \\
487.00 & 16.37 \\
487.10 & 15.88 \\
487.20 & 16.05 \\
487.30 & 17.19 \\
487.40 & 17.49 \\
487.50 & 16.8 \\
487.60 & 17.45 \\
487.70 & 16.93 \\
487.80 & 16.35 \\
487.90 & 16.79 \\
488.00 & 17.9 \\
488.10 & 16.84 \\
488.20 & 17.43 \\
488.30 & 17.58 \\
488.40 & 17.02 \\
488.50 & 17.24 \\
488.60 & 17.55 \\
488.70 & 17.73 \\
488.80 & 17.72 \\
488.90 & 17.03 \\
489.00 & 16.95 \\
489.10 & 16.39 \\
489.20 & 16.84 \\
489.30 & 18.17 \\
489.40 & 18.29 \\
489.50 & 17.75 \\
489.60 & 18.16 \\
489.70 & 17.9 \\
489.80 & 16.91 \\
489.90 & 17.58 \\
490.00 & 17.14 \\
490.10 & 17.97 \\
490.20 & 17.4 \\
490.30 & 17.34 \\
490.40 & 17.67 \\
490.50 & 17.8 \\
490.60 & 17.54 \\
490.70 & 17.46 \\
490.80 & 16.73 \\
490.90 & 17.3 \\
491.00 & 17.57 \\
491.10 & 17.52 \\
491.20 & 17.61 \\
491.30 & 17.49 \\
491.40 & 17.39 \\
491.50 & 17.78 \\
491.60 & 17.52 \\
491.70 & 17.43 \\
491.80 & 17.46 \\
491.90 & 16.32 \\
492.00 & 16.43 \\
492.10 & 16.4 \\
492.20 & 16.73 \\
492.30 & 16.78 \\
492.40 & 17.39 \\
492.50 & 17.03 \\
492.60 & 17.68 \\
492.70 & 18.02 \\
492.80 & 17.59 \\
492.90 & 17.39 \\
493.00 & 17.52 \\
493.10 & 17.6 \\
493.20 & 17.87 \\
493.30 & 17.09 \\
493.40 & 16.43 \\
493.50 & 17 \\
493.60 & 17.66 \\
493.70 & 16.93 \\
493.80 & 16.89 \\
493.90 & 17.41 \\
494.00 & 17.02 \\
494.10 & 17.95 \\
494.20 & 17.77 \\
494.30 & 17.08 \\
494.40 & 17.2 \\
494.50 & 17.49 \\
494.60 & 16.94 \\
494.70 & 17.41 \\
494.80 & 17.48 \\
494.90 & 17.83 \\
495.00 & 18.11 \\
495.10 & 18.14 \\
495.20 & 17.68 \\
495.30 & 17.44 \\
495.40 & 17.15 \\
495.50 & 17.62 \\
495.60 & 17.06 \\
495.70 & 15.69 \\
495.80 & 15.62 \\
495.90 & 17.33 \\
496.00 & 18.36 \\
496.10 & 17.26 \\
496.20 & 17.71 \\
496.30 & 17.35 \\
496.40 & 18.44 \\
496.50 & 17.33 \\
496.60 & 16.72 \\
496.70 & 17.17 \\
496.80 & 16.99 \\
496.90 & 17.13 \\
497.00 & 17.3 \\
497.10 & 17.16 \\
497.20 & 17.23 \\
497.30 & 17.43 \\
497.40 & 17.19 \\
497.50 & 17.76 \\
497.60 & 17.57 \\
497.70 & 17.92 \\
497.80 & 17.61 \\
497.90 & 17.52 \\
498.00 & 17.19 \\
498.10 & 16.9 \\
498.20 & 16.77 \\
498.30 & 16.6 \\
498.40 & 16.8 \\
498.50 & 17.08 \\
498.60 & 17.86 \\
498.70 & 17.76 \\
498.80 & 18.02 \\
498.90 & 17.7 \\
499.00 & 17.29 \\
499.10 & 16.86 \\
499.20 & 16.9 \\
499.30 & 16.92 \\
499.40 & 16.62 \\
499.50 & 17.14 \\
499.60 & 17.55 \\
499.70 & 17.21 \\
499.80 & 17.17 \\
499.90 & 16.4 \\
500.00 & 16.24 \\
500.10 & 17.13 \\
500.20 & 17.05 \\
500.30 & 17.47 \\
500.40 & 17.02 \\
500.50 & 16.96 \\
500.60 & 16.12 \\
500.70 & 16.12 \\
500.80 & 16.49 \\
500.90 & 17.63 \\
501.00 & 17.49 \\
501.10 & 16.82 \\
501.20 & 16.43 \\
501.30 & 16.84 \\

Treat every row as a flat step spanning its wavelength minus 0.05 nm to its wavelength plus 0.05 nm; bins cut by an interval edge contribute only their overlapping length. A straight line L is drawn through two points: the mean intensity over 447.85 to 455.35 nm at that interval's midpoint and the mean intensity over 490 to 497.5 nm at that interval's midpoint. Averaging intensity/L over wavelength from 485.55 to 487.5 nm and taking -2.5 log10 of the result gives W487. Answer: 0.16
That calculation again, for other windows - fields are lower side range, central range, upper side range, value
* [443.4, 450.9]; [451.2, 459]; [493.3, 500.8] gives -0.002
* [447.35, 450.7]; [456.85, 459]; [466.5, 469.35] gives 0.022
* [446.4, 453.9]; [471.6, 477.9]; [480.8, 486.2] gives -0.036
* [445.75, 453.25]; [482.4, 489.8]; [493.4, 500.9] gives 0.042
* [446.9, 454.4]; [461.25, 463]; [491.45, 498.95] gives -0.007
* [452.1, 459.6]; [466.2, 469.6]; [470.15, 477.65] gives -0.015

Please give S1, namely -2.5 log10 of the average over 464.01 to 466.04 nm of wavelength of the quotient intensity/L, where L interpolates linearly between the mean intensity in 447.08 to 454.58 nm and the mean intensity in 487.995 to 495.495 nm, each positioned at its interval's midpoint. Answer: -0.01 mag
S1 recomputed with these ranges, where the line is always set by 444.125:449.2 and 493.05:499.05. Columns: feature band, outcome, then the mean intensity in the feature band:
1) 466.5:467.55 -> -0.02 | 18.1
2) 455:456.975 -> -0.01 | 18.2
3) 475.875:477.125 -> -0.01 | 17.9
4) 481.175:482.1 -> -0.01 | 17.7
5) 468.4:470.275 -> -0.04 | 18.4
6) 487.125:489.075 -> 0.02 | 17.1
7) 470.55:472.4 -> -0.02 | 18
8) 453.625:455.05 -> 0.00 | 18.1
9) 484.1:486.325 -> 0.10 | 15.9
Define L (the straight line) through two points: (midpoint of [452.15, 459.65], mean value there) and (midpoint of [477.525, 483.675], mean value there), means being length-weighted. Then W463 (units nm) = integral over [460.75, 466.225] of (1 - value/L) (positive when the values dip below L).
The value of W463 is -0.07 nm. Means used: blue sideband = 18.1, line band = 18.2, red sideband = 17.8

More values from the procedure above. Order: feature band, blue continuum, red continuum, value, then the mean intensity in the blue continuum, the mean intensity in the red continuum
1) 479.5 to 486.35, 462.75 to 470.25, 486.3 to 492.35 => 0.116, 18.2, 17.1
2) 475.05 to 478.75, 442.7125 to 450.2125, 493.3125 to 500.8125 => -0.058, 18.2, 17.2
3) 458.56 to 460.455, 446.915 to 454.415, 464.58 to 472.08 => 0.005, 18.3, 18.2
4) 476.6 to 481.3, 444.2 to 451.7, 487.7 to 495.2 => -0.052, 18.3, 17.4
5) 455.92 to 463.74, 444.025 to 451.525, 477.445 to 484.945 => -0.045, 18.3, 17.7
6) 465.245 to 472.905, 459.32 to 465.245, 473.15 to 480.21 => -0.037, 18.3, 18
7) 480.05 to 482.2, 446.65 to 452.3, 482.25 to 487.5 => -0.105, 18.4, 16.6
